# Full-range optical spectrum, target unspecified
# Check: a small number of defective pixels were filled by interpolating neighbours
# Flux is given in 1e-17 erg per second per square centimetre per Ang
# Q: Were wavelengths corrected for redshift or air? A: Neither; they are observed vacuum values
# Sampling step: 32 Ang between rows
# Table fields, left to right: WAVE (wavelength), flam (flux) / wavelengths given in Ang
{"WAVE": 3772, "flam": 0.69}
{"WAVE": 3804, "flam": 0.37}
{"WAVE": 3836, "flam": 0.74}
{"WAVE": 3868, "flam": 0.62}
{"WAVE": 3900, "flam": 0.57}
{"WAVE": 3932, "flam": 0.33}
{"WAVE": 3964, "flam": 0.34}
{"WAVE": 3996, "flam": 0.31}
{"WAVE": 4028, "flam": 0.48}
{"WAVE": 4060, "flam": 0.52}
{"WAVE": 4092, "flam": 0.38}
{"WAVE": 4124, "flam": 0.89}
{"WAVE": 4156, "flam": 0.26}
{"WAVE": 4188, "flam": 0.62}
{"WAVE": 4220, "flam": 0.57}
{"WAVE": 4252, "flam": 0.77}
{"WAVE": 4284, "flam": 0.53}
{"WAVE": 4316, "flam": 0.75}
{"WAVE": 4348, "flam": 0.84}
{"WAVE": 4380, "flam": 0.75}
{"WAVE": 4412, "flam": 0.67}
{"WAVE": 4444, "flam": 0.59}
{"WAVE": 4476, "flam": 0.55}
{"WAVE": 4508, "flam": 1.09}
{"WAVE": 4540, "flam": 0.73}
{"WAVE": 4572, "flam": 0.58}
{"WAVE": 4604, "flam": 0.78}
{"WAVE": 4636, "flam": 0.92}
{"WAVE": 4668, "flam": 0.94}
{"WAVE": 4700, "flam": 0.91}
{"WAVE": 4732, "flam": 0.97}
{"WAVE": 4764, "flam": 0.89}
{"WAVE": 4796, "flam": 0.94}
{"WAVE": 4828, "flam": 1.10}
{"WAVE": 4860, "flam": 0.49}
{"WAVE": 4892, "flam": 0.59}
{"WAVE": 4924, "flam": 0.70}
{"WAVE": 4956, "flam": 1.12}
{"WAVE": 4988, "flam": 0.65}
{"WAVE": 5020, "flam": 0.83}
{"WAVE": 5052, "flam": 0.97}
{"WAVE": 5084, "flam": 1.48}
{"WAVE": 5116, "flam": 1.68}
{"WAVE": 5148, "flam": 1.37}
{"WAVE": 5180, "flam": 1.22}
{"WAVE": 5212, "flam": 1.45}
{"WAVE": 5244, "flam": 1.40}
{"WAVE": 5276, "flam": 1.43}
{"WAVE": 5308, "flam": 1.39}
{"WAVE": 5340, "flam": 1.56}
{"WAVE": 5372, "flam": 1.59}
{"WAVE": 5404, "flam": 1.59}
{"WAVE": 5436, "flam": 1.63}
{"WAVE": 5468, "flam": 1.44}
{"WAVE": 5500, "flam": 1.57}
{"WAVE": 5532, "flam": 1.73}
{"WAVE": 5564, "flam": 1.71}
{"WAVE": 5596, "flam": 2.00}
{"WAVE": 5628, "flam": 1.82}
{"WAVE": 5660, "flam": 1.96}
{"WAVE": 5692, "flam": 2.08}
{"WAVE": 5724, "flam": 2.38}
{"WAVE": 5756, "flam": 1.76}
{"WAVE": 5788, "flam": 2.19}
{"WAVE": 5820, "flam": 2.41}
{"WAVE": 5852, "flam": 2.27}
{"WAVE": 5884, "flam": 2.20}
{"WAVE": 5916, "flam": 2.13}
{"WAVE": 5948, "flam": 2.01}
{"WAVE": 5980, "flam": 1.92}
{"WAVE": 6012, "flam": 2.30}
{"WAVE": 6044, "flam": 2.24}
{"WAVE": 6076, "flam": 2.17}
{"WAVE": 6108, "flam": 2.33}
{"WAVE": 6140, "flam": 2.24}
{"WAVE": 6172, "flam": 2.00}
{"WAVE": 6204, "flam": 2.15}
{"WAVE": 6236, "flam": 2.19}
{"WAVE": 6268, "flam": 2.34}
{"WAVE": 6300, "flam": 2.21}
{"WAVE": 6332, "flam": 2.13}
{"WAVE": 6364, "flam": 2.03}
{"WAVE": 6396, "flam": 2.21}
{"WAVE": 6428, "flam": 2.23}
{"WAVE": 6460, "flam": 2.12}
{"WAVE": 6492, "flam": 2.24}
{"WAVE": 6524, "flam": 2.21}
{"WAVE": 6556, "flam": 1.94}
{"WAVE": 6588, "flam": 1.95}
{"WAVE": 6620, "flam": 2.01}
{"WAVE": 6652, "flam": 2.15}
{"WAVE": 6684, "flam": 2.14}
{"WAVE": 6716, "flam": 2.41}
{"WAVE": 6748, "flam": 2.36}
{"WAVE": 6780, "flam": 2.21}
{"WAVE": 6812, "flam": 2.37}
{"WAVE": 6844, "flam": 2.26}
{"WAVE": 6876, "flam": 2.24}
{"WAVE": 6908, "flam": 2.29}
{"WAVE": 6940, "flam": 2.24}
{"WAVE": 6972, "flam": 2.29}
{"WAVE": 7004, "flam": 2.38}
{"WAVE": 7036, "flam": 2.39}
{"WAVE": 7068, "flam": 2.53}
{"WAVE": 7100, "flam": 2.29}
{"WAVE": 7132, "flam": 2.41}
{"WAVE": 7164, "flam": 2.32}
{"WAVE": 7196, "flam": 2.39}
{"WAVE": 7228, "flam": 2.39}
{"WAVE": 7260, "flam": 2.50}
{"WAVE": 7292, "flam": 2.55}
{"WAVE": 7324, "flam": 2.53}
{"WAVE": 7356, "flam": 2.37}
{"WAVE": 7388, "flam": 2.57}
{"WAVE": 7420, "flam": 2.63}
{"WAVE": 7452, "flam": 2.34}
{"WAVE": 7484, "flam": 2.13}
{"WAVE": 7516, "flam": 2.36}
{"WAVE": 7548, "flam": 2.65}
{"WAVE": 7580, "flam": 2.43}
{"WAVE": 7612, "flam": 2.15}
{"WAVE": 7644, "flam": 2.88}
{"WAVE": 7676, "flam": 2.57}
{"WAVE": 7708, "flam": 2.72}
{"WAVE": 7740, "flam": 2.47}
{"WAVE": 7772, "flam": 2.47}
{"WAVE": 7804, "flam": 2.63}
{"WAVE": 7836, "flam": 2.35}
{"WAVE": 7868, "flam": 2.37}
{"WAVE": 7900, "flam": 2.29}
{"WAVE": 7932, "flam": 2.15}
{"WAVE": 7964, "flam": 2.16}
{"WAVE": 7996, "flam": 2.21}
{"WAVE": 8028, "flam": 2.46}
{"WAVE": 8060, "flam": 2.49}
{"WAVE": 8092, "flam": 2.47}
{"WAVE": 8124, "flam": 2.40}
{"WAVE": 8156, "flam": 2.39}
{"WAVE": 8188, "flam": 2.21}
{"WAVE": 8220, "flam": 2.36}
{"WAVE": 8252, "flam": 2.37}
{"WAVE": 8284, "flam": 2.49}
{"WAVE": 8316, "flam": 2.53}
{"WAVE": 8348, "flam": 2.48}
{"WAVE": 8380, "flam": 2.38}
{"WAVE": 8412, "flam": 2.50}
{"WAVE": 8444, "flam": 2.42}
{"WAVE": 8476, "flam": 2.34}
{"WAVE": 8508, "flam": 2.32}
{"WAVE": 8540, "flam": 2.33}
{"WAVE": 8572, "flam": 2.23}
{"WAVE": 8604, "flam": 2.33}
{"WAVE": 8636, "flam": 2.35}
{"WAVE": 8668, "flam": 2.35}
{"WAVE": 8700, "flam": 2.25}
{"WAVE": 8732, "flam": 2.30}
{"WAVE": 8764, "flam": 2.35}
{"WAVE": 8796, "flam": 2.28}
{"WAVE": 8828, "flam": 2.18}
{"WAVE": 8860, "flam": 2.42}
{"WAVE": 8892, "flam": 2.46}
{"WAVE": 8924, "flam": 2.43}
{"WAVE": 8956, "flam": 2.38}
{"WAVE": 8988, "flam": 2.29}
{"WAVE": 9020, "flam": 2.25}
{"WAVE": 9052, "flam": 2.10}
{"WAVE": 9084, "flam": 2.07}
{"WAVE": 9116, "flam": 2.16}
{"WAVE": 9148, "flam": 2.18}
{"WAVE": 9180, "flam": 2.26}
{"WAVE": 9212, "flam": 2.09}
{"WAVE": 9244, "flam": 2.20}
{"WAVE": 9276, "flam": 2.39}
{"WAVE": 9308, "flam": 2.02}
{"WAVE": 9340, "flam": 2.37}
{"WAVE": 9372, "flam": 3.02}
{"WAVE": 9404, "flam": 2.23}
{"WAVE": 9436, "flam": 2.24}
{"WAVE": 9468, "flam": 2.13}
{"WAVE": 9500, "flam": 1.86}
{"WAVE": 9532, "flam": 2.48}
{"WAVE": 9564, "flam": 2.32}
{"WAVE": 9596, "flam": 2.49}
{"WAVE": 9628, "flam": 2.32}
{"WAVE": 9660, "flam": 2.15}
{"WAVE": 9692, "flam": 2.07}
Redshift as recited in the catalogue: 0.270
